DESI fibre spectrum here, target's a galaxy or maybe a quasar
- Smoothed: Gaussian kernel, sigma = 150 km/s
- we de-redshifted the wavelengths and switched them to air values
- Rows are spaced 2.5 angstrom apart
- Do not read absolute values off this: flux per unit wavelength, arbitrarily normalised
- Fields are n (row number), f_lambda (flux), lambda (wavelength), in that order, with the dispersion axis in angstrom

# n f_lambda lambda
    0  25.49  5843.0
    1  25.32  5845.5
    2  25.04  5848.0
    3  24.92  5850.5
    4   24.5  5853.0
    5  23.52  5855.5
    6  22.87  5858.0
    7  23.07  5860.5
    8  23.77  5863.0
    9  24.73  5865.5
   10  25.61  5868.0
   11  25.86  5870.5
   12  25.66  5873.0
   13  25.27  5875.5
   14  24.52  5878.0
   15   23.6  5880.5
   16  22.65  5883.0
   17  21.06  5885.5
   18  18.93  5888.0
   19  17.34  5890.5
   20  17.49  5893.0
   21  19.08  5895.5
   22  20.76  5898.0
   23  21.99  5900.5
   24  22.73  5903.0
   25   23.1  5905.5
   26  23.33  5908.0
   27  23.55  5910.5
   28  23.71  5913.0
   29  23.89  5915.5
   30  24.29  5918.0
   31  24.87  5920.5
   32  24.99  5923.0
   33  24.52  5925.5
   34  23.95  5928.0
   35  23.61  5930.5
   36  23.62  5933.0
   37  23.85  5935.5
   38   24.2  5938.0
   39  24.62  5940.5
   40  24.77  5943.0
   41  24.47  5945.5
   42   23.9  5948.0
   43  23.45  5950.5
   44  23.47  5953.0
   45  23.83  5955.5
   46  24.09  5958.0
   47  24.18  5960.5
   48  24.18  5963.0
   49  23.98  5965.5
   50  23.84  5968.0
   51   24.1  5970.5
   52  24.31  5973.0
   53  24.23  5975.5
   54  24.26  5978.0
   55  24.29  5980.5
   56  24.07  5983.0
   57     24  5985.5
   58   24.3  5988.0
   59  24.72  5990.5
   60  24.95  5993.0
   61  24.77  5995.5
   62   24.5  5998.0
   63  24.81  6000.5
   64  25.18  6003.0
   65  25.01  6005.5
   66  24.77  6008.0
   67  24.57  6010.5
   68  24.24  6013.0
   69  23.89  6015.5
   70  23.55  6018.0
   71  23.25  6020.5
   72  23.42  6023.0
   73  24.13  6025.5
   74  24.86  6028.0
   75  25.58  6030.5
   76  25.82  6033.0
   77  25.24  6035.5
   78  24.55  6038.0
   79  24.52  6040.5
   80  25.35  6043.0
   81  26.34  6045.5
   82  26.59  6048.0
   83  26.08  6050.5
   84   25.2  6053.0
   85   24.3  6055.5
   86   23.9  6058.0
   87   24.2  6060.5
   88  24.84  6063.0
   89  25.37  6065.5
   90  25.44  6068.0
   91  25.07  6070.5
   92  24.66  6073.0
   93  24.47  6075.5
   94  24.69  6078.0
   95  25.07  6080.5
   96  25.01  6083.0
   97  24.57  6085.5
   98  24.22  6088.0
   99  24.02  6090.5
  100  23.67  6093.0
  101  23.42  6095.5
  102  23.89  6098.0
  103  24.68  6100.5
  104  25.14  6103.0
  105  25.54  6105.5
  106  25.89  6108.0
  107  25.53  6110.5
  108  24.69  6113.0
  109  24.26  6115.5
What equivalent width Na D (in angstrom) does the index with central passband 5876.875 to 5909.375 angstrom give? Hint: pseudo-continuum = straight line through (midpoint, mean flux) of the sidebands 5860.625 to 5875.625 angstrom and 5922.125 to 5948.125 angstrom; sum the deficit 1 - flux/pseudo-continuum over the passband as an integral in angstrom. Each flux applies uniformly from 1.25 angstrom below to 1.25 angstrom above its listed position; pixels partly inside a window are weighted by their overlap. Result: 4.51 angstrom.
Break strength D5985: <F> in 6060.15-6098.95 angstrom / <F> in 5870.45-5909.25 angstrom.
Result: 1.12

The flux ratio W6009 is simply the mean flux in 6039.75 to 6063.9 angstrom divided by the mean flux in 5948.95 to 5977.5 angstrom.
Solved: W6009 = 1.05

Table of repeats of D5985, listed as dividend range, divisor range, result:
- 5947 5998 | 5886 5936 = 1.08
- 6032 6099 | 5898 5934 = 1.05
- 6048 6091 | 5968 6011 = 1.01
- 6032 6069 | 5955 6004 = 1.03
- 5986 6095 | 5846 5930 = 1.07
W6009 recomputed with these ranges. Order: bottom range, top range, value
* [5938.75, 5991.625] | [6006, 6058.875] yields 1.03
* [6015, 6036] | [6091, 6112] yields 1.01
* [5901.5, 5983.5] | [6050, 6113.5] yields 1.03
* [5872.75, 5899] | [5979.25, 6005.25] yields 1.15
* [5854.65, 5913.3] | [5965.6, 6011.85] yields 1.08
